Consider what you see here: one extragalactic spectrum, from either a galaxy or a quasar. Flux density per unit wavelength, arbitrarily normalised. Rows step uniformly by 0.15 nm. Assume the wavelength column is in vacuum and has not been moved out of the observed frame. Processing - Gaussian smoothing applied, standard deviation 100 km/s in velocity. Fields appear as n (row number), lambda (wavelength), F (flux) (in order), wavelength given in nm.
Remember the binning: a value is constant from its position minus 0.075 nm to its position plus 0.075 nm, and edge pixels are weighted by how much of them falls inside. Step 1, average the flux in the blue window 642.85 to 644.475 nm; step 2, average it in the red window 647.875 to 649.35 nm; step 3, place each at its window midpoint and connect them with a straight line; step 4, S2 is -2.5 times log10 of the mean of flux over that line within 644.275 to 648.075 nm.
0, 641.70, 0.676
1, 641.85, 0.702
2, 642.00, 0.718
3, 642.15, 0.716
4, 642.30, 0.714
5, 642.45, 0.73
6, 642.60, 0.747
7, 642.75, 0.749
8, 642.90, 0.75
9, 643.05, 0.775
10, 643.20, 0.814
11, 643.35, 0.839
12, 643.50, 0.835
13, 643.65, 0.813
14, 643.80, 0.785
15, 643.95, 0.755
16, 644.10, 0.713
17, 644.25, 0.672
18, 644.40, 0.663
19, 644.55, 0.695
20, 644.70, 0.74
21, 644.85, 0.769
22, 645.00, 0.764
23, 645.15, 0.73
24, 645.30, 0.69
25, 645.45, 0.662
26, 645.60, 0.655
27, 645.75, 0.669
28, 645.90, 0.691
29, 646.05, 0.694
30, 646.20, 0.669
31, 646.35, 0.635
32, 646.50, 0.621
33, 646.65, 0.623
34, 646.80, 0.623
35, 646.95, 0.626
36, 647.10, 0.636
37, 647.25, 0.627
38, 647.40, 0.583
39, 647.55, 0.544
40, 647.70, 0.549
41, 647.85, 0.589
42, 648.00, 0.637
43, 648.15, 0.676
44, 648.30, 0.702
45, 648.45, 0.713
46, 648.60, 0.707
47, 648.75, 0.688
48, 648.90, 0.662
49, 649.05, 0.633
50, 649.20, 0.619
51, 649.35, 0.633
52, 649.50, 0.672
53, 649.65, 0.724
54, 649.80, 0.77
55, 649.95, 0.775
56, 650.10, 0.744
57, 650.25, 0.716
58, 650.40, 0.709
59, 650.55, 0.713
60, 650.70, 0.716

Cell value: 0.10 mag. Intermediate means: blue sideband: 0.765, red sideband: 0.666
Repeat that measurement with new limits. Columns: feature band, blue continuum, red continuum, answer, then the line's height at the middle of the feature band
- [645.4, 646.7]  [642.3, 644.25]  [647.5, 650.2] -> 0.097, 0.72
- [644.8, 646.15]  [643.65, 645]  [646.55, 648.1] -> -0.028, 0.683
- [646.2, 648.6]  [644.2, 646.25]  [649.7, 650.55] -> 0.141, 0.716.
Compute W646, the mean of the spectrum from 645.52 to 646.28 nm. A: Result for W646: 0.675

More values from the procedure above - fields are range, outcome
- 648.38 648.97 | 0.693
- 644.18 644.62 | 0.677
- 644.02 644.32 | 0.694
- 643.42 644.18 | 0.78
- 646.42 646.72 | 0.622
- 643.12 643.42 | 0.825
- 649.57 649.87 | 0.745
